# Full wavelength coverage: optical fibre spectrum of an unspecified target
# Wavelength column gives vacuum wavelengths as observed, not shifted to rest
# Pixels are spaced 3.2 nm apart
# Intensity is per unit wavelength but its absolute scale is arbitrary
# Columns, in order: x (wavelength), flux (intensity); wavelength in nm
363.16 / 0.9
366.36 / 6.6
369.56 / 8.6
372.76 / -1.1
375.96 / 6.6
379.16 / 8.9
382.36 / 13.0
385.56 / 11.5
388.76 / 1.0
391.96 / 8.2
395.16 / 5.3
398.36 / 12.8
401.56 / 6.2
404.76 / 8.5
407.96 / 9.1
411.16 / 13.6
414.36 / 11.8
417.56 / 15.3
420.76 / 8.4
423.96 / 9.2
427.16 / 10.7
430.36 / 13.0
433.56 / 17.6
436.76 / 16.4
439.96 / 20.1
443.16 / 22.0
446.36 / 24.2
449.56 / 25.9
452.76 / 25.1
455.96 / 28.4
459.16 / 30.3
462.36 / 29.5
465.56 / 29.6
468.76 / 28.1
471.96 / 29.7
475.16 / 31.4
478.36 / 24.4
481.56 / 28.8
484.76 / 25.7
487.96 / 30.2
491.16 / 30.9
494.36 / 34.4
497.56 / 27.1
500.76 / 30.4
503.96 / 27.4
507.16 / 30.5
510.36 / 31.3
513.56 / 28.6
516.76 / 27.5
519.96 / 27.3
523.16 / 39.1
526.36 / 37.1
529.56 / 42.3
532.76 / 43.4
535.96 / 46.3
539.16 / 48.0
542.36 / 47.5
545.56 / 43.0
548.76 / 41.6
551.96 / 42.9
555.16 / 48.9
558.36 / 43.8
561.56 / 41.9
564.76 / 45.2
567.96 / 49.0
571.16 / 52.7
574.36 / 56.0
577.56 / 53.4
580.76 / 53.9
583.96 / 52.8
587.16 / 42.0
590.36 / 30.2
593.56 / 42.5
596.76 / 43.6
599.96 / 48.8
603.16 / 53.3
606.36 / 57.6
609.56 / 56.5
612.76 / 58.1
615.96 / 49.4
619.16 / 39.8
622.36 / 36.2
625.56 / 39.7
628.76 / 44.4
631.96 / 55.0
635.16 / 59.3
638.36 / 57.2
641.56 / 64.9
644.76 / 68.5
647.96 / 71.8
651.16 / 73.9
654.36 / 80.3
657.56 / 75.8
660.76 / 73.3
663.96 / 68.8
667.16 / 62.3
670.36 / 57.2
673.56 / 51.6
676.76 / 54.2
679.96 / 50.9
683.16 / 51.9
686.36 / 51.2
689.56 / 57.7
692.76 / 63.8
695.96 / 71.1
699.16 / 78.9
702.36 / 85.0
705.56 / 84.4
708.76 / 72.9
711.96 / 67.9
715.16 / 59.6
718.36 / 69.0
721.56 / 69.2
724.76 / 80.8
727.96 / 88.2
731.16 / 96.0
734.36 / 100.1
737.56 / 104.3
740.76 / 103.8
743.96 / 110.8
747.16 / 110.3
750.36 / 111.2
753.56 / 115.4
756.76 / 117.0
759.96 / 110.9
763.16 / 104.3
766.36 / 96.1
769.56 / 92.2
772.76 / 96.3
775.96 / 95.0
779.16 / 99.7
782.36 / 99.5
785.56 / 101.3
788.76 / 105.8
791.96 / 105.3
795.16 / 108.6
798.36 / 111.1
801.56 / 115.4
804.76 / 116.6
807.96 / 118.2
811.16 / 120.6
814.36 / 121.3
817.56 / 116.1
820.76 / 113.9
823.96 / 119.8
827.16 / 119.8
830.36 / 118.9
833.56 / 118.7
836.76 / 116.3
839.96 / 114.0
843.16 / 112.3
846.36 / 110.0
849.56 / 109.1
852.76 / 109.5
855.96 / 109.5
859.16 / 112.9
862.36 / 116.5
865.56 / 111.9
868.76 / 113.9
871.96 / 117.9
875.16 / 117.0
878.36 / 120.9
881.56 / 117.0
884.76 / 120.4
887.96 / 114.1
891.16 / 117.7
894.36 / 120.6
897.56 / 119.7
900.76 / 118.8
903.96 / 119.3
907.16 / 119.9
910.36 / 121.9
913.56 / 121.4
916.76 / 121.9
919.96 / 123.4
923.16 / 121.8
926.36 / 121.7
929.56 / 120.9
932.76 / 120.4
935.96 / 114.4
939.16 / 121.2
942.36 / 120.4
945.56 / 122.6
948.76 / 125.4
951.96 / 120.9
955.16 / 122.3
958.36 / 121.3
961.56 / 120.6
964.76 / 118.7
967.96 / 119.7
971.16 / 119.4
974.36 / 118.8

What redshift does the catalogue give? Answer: 0.000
